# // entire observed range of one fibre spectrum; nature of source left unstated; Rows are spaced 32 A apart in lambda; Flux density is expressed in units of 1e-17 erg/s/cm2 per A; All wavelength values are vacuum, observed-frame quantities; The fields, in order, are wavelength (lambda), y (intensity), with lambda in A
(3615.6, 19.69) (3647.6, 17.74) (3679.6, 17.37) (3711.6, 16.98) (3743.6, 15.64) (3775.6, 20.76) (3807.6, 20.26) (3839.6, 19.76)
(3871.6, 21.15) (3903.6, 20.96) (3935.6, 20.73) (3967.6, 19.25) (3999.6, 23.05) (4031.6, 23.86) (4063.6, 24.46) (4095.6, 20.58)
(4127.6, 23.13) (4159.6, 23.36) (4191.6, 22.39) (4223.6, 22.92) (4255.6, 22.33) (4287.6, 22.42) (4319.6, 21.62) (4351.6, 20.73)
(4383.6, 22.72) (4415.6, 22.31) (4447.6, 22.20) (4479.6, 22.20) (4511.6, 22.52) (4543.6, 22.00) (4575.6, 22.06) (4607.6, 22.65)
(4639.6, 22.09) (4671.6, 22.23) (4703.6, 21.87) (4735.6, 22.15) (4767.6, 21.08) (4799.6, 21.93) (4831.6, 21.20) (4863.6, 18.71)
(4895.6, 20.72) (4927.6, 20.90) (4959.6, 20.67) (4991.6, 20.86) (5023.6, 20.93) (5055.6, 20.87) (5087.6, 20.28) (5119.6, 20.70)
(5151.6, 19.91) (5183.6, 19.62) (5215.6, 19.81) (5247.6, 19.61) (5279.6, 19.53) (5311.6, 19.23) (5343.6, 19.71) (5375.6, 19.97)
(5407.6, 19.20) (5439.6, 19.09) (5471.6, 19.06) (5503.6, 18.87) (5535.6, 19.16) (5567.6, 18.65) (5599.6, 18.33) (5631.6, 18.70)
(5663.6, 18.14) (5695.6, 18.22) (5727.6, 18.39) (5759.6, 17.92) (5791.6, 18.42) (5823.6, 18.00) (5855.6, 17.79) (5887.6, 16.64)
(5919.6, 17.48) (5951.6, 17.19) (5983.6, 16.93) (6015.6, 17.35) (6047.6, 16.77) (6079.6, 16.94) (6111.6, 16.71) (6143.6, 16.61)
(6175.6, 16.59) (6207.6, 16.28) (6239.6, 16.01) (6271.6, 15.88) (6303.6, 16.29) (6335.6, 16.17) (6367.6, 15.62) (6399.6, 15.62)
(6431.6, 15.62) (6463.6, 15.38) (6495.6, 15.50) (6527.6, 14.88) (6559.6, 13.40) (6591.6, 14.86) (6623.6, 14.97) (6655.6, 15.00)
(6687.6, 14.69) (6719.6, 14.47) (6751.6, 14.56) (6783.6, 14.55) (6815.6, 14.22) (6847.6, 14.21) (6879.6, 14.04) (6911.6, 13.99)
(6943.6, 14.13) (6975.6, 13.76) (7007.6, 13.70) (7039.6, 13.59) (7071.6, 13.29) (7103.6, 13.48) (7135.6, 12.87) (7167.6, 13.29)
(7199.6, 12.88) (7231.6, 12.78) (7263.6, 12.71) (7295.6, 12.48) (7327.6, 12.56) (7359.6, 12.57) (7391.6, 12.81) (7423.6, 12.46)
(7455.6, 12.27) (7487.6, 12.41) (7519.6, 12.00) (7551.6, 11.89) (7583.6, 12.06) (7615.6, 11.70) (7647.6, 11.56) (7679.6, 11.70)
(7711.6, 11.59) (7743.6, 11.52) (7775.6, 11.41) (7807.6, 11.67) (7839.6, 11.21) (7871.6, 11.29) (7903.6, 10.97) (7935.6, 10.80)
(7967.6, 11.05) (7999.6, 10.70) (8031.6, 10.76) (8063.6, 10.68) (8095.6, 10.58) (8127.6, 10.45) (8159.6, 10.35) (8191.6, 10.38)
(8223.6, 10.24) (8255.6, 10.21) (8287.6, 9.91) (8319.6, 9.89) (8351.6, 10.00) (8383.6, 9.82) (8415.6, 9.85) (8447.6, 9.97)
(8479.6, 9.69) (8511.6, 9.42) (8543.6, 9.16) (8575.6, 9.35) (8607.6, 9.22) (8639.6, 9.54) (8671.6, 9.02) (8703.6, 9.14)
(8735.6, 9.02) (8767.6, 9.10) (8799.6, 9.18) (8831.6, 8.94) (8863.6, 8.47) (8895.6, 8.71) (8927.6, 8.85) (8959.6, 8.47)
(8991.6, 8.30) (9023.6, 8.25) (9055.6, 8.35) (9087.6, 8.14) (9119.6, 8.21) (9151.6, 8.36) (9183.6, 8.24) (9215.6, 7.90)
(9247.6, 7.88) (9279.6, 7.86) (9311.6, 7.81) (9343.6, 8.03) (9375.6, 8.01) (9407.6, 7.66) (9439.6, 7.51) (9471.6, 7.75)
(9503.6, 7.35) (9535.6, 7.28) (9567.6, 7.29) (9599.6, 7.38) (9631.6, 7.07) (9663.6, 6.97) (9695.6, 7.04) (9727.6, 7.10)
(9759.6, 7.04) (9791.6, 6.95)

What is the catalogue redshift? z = 0.00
